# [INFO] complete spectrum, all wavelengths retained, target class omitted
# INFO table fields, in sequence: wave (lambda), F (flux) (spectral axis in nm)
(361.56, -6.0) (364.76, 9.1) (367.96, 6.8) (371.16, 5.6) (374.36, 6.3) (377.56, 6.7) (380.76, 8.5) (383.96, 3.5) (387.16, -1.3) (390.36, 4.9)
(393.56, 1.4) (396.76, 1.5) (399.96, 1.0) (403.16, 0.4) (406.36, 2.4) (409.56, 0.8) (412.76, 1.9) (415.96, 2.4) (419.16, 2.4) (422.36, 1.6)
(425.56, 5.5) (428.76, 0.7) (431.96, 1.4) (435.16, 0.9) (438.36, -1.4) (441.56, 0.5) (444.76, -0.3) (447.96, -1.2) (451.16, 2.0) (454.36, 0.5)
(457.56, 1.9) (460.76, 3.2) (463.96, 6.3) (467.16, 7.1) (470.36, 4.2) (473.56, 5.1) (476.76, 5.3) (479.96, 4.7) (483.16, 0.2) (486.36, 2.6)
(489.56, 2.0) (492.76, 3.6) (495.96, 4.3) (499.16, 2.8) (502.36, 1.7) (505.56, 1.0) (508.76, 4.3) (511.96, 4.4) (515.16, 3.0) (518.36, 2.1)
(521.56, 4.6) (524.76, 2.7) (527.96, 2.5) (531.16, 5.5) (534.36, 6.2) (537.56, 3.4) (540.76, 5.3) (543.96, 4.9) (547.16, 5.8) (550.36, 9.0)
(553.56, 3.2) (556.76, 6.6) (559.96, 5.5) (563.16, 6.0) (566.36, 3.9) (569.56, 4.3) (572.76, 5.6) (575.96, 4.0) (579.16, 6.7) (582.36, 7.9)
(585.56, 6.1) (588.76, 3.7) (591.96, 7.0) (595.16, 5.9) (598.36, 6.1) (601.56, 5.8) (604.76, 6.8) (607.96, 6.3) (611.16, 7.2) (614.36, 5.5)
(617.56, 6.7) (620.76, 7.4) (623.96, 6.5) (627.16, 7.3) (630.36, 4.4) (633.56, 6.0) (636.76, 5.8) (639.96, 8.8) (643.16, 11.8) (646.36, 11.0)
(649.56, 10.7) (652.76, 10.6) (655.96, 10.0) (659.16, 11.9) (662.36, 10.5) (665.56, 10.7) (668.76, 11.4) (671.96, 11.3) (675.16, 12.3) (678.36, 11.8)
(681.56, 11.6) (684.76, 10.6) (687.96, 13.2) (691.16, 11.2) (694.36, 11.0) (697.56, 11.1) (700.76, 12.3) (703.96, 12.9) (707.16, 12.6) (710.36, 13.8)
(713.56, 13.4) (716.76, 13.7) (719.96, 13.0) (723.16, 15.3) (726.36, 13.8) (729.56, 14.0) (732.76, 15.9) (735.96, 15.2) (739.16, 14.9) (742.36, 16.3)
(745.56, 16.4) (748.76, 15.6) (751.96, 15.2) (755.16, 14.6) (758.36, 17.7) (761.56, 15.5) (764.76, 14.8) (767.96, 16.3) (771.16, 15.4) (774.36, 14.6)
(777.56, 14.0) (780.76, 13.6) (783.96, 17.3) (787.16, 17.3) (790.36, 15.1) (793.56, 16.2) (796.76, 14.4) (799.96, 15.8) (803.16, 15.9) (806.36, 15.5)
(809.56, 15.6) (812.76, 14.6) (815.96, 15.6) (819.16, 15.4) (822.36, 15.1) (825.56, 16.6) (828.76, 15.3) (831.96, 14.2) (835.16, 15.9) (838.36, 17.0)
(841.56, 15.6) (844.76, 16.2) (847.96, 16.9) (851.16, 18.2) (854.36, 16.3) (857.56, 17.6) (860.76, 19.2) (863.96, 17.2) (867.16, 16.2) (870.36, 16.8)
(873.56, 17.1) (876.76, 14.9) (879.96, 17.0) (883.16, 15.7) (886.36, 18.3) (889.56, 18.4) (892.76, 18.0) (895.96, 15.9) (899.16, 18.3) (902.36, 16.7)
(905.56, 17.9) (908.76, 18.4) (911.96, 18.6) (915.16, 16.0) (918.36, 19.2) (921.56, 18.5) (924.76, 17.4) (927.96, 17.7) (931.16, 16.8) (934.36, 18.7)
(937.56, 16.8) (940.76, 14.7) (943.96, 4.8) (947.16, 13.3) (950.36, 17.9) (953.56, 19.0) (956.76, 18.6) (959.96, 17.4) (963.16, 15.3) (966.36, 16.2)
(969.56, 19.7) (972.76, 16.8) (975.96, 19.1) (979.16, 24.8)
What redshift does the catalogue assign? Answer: 0.603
